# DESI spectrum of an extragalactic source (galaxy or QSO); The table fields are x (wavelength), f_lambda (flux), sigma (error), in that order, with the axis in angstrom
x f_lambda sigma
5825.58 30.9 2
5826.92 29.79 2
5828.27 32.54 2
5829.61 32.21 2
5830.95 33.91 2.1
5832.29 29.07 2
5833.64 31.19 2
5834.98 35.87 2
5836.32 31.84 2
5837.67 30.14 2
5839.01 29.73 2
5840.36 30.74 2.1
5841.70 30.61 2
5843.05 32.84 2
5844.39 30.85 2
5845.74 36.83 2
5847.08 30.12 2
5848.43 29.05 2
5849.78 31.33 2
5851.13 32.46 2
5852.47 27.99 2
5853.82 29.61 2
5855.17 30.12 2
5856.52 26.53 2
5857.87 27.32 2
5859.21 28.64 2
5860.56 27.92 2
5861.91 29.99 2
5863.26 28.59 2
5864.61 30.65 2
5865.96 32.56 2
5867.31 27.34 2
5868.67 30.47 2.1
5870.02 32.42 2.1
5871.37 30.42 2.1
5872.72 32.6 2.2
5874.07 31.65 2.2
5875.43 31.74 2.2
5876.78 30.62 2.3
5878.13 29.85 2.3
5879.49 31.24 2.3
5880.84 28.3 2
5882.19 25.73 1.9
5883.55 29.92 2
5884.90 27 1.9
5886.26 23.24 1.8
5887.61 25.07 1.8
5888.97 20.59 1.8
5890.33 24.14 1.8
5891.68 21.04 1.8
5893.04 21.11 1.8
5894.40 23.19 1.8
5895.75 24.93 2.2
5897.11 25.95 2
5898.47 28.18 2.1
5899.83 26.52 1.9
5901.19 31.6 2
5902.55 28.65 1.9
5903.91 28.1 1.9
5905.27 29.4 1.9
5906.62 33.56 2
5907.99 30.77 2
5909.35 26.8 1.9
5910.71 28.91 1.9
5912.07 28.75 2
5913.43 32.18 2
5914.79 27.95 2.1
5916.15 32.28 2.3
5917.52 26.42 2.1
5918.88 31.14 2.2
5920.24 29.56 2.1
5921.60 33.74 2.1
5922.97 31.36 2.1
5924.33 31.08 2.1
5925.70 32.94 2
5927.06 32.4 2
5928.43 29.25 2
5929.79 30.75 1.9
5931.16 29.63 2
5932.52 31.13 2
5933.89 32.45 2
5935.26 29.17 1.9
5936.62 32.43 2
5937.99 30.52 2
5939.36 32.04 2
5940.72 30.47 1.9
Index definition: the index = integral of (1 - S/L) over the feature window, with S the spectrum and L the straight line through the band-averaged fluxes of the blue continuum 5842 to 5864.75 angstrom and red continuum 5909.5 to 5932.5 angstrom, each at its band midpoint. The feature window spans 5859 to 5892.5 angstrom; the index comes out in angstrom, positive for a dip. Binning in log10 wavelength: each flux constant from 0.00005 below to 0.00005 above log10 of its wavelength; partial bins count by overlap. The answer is 1.9 angstrom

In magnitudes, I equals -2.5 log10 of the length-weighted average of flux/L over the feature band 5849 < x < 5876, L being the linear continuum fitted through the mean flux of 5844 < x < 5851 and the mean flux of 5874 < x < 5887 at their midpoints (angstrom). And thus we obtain 0.01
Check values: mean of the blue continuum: 31.7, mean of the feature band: 30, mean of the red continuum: 28.8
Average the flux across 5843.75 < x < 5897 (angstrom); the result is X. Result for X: 28.5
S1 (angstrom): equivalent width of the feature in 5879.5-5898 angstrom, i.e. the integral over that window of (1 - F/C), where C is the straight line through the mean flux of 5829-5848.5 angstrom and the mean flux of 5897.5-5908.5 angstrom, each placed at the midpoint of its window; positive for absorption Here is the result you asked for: 3.1 angstrom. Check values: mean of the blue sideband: 31.8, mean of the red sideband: 29.5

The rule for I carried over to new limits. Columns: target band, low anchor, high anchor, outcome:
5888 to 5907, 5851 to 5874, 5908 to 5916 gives 0.13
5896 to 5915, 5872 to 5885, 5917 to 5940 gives 0.05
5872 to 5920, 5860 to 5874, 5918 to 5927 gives 0.11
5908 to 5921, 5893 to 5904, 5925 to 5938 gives -0.02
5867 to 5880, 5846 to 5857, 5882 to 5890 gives -0.15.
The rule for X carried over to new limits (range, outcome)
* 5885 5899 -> 23.8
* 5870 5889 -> 28.8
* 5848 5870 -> 29.5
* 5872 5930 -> 28.6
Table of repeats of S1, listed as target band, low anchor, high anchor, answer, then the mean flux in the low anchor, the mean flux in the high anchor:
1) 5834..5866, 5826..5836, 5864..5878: 1.1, 32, 31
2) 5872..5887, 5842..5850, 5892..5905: -0.5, 31.8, 26.4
